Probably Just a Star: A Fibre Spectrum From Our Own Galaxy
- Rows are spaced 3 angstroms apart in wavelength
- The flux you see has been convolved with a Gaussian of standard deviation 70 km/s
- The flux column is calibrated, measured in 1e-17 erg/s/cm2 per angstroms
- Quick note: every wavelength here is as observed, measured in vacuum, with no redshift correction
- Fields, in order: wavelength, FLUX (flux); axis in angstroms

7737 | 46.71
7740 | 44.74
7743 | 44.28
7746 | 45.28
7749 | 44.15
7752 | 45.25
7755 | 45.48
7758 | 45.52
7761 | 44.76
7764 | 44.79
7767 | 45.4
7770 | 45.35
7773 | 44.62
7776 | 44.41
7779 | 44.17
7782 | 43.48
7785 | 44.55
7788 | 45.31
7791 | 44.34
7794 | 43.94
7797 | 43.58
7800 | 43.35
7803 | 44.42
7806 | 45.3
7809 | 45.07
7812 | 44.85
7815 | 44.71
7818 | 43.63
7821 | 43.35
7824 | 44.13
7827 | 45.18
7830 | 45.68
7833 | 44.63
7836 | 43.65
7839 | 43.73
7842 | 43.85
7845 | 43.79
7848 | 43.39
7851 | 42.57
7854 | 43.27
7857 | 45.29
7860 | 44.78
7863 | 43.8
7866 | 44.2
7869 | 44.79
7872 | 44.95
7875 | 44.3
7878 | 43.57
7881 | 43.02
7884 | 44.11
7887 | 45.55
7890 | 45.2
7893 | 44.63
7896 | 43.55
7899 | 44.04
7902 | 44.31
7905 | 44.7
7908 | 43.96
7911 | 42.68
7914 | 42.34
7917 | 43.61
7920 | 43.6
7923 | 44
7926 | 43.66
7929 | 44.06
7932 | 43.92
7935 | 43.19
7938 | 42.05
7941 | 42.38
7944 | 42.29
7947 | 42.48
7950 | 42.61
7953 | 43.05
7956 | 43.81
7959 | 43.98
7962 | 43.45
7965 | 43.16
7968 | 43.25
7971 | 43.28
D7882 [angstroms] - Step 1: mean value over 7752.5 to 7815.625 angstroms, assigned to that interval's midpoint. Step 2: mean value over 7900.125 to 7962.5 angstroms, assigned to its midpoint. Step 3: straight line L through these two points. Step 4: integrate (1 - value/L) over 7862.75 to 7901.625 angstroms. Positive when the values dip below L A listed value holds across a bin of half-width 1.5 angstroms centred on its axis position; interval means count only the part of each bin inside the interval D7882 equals -0.5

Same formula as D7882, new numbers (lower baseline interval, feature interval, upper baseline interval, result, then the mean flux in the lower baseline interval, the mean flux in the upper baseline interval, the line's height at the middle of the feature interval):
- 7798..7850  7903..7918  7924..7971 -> 0.00 angstroms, 44.3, 43.2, 43.5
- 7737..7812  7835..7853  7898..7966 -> 0.25 angstroms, 44.7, 43.4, 44.1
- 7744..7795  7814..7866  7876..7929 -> 0.27 angstroms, 44.8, 43.9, 44.3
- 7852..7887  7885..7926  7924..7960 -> -0.30 angstroms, 44.2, 43.1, 43.7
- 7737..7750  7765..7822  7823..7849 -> 0.14 angstroms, 44.9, 44.2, 44.5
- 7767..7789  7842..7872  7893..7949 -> -0.06 angstroms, 44.6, 43.4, 43.9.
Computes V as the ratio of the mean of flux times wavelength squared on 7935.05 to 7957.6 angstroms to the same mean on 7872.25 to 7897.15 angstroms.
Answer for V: 0.98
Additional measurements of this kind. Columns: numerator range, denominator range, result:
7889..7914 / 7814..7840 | 1.01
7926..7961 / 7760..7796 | 1.01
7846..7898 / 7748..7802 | 1.02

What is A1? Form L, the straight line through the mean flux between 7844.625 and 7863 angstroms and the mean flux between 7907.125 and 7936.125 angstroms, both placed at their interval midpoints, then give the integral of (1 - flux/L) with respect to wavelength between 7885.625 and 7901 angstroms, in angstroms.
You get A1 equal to -0.33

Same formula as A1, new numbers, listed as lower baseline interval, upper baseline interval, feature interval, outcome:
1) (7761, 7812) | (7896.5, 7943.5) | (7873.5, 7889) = -0.13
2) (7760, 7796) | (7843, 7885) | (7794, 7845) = 0.00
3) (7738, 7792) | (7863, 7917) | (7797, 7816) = 0.01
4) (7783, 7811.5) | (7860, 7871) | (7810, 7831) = -0.04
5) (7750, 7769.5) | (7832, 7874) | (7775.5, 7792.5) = 0.19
